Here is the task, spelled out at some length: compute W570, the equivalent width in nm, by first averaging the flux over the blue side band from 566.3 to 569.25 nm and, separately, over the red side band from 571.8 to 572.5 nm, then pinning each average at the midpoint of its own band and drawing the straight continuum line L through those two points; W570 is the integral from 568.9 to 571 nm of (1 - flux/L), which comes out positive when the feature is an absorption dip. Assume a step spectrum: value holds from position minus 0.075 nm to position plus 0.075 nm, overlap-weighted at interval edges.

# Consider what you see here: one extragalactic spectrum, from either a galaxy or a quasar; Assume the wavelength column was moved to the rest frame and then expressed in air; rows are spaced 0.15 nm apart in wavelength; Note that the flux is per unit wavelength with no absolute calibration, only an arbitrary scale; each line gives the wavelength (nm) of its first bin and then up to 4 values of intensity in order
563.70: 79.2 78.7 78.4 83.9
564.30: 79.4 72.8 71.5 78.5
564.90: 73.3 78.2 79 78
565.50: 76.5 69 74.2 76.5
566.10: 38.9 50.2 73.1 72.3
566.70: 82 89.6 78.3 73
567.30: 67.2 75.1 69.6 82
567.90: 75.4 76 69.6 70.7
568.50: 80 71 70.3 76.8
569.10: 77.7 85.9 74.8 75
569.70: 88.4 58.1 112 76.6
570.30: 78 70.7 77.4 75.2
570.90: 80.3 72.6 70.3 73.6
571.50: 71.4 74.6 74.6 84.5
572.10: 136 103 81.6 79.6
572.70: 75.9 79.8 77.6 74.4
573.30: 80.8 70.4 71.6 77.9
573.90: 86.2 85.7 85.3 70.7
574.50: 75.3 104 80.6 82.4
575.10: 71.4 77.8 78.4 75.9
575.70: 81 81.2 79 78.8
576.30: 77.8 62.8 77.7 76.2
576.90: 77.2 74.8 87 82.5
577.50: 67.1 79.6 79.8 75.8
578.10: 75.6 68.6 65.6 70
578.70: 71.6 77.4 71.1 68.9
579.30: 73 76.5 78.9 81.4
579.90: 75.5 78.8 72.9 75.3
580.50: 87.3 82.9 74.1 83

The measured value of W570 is 0.18 nm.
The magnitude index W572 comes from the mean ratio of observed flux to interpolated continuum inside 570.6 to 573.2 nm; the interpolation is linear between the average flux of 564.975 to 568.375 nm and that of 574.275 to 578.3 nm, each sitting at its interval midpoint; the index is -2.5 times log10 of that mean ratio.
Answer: -0.08 mag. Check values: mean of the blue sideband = 72.8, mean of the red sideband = 77.8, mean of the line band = 81.4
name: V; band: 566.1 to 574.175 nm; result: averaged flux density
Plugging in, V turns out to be 77.7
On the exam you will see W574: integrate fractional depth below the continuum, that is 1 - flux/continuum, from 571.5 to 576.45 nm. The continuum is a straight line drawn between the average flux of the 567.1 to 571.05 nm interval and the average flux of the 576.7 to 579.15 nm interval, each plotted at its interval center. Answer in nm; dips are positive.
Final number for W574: -0.38 nm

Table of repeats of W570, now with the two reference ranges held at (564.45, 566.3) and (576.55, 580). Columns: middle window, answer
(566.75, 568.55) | -0.10 nm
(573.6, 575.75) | -0.19 nm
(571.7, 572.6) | -0.25 nm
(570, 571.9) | -0.09 nm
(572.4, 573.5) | -0.06 nm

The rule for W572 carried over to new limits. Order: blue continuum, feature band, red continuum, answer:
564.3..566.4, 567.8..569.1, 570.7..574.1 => 0.02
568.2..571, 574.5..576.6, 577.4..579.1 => -0.07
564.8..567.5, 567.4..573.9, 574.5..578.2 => -0.05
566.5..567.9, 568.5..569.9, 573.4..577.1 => 0.02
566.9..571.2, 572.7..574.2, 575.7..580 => -0.04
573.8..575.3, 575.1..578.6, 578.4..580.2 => 0.03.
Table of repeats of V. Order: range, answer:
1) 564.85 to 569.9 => 73.8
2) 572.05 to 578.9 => 79.1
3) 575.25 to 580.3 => 75.7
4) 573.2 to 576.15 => 79.7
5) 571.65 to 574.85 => 83.4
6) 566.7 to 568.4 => 75.5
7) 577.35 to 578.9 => 73.5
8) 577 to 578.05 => 78.1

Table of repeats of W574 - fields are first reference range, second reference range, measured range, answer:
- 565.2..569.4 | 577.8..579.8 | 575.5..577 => -0.066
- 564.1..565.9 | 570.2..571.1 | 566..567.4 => 0.117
